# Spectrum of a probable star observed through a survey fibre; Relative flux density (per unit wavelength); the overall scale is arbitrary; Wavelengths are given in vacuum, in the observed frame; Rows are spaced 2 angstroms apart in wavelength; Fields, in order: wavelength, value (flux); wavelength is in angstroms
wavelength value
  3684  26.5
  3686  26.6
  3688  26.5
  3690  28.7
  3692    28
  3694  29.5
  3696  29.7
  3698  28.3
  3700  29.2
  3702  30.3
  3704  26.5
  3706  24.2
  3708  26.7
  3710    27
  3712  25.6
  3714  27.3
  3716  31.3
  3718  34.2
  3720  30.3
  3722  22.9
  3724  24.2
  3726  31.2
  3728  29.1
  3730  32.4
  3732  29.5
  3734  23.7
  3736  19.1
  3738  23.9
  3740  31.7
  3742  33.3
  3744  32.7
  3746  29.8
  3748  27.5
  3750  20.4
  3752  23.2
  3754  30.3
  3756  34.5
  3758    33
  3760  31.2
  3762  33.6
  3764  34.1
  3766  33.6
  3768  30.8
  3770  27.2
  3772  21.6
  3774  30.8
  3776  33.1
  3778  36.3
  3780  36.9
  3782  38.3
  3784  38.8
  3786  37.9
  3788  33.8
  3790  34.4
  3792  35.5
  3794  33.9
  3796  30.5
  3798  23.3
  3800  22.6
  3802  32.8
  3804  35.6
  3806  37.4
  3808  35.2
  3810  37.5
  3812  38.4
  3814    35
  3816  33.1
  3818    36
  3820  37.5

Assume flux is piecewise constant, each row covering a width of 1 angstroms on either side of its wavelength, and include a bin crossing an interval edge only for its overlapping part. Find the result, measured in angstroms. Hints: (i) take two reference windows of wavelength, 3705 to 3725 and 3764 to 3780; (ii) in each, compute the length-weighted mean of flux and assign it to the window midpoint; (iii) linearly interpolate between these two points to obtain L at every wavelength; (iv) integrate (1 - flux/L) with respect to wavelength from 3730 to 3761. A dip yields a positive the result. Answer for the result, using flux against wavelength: 1.1 angstroms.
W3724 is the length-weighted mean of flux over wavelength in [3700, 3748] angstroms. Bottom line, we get 28.1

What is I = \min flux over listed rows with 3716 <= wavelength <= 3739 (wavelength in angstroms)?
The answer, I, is 19.1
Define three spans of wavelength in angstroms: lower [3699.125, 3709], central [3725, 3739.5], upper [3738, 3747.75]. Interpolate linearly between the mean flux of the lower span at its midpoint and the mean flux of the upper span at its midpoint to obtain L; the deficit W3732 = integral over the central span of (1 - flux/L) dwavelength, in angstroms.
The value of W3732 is 1.3 angstroms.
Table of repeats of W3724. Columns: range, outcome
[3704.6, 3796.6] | 30.2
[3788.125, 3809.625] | 32.3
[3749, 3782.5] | 31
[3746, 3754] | 25.3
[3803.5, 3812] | 36.7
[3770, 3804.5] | 32.5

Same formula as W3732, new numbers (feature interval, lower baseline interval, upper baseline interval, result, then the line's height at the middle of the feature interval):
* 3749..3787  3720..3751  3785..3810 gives -1.8 angstroms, 30.4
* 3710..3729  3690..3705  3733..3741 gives -1.4 angstroms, 26.5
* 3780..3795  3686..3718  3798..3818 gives -1.6 angstroms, 32.6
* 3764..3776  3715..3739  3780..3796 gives 1.4 angstroms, 33.4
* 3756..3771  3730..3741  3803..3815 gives -1.0 angstroms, 30.1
